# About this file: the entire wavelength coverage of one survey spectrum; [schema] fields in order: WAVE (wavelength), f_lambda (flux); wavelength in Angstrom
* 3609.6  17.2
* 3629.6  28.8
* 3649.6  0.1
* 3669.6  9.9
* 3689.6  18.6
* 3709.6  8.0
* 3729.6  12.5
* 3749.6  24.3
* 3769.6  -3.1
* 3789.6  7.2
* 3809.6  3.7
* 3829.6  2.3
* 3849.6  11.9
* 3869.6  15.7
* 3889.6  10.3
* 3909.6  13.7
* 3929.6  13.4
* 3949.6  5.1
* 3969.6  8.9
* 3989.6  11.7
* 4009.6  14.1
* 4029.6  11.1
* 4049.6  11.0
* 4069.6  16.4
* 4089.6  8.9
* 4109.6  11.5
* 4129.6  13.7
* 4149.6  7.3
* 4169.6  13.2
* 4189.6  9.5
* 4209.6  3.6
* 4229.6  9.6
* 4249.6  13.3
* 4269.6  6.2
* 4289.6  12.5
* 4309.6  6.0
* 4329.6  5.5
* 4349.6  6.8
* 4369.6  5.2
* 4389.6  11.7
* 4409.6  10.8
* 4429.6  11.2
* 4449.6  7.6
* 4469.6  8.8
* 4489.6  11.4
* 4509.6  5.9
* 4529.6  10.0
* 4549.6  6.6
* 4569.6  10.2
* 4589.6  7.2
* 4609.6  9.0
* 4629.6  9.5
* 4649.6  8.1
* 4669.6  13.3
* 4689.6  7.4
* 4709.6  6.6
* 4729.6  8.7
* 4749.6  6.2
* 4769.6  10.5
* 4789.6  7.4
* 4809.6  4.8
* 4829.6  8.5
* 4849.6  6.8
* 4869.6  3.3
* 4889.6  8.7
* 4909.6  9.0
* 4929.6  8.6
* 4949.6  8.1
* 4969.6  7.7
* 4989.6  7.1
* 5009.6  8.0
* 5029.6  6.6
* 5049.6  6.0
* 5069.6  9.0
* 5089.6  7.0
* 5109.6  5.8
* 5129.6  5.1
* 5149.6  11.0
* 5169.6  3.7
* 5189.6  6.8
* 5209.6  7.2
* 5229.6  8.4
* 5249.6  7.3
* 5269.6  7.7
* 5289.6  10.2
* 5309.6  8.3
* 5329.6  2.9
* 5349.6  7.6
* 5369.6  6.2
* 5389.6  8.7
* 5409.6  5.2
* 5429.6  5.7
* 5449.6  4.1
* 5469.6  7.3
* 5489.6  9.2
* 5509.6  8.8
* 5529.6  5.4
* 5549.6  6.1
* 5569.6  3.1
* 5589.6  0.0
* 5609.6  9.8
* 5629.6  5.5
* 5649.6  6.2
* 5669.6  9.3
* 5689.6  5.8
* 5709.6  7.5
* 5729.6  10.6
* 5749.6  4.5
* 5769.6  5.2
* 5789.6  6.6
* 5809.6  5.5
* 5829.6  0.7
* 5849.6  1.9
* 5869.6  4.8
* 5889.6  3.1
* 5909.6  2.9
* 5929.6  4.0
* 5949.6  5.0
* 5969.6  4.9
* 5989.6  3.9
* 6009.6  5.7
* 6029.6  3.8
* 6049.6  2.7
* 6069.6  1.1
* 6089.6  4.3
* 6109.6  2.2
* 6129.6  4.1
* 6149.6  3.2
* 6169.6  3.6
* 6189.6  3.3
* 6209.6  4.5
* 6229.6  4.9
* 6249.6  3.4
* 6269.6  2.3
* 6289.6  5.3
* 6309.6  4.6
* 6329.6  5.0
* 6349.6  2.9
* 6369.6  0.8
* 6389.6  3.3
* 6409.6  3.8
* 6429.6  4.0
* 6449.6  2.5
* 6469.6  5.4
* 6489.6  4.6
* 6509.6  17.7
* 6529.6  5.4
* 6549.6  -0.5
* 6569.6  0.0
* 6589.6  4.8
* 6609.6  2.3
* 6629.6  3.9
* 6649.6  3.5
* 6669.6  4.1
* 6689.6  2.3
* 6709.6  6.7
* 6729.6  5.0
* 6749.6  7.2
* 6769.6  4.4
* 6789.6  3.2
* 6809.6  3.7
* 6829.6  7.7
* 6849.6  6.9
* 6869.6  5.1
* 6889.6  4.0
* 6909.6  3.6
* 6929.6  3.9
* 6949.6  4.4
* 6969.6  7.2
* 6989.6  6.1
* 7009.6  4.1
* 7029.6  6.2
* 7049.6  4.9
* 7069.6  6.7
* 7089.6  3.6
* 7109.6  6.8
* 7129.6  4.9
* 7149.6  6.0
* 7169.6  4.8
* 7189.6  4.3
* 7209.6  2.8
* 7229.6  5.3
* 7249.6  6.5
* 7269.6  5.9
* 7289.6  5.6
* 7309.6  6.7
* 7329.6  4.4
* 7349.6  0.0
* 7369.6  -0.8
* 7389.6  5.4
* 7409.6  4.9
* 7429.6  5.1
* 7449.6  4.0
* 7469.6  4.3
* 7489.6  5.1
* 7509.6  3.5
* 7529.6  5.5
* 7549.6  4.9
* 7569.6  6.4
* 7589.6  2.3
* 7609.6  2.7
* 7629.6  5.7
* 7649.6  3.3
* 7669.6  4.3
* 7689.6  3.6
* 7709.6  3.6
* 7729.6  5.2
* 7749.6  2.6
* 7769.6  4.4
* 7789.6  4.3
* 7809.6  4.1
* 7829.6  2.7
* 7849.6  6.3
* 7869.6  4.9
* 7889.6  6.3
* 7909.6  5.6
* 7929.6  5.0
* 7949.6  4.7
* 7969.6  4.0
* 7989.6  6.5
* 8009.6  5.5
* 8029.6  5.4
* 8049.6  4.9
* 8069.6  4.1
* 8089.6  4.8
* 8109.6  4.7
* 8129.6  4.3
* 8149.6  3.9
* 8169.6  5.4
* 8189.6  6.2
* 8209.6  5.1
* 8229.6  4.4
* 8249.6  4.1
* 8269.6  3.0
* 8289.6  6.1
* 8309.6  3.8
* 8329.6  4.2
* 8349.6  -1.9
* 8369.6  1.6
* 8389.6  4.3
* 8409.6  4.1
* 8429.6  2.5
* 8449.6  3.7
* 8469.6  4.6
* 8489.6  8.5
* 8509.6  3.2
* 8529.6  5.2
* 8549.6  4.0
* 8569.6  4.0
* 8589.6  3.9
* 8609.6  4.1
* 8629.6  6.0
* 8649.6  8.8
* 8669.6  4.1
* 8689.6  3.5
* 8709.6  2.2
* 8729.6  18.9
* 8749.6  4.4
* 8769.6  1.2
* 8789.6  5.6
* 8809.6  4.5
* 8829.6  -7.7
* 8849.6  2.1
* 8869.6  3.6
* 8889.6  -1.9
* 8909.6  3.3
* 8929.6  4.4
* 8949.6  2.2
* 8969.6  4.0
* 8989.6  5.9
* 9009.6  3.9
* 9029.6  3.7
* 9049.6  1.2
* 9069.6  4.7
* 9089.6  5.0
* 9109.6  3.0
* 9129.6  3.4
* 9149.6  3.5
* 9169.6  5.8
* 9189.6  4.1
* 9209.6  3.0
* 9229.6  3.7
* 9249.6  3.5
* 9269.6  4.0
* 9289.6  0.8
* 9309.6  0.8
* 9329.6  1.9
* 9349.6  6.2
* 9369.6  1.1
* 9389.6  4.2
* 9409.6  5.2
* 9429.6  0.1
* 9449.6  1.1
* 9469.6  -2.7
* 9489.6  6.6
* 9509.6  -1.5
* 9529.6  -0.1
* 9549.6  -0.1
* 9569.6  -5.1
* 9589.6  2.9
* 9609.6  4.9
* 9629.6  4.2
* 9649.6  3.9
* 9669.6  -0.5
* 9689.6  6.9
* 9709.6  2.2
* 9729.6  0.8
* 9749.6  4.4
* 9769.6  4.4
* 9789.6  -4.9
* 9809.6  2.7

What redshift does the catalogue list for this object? 0.74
